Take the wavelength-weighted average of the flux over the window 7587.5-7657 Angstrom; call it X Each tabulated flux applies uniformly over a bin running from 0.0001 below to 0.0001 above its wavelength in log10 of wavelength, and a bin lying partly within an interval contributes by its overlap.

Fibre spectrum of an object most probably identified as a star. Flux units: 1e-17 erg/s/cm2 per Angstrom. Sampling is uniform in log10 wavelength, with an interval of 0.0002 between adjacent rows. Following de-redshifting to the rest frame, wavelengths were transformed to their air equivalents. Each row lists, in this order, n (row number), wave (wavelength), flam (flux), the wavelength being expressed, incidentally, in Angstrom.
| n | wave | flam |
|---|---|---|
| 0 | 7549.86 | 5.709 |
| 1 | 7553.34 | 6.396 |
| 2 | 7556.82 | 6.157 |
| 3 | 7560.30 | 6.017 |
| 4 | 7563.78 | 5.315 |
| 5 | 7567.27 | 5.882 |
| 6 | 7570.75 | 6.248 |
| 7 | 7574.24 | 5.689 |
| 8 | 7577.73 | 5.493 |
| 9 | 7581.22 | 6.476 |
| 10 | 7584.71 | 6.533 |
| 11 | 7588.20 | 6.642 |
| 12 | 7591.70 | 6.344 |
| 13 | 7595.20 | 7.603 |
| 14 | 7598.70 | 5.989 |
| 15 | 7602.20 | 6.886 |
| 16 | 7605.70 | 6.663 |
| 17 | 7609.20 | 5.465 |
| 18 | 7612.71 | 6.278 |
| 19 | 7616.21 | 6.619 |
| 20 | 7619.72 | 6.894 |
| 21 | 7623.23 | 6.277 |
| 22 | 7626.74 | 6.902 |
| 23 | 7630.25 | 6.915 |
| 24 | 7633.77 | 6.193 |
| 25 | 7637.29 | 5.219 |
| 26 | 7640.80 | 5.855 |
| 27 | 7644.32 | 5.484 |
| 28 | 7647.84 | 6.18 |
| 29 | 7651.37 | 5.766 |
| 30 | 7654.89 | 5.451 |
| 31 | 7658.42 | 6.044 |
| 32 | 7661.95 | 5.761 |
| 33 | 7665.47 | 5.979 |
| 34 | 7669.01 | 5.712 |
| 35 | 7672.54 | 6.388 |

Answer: 6.27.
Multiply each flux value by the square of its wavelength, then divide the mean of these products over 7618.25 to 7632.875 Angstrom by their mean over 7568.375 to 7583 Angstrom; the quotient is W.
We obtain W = 1.14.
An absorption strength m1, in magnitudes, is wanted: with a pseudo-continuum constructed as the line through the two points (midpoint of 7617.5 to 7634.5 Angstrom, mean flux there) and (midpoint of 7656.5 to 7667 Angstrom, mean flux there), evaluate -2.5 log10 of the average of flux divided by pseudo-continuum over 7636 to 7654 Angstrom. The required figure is 0.102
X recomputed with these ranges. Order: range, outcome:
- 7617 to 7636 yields 6.6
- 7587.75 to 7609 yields 6.6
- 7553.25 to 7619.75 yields 6.26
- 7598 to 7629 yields 6.47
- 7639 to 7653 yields 5.82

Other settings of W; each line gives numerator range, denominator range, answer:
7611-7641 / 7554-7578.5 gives 1.10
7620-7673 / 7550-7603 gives 0.99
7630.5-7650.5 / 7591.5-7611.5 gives 0.91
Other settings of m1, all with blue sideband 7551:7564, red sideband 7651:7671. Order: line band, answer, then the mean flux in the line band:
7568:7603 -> -0.069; 6.36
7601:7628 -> -0.102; 6.48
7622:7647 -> -0.048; 6.12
